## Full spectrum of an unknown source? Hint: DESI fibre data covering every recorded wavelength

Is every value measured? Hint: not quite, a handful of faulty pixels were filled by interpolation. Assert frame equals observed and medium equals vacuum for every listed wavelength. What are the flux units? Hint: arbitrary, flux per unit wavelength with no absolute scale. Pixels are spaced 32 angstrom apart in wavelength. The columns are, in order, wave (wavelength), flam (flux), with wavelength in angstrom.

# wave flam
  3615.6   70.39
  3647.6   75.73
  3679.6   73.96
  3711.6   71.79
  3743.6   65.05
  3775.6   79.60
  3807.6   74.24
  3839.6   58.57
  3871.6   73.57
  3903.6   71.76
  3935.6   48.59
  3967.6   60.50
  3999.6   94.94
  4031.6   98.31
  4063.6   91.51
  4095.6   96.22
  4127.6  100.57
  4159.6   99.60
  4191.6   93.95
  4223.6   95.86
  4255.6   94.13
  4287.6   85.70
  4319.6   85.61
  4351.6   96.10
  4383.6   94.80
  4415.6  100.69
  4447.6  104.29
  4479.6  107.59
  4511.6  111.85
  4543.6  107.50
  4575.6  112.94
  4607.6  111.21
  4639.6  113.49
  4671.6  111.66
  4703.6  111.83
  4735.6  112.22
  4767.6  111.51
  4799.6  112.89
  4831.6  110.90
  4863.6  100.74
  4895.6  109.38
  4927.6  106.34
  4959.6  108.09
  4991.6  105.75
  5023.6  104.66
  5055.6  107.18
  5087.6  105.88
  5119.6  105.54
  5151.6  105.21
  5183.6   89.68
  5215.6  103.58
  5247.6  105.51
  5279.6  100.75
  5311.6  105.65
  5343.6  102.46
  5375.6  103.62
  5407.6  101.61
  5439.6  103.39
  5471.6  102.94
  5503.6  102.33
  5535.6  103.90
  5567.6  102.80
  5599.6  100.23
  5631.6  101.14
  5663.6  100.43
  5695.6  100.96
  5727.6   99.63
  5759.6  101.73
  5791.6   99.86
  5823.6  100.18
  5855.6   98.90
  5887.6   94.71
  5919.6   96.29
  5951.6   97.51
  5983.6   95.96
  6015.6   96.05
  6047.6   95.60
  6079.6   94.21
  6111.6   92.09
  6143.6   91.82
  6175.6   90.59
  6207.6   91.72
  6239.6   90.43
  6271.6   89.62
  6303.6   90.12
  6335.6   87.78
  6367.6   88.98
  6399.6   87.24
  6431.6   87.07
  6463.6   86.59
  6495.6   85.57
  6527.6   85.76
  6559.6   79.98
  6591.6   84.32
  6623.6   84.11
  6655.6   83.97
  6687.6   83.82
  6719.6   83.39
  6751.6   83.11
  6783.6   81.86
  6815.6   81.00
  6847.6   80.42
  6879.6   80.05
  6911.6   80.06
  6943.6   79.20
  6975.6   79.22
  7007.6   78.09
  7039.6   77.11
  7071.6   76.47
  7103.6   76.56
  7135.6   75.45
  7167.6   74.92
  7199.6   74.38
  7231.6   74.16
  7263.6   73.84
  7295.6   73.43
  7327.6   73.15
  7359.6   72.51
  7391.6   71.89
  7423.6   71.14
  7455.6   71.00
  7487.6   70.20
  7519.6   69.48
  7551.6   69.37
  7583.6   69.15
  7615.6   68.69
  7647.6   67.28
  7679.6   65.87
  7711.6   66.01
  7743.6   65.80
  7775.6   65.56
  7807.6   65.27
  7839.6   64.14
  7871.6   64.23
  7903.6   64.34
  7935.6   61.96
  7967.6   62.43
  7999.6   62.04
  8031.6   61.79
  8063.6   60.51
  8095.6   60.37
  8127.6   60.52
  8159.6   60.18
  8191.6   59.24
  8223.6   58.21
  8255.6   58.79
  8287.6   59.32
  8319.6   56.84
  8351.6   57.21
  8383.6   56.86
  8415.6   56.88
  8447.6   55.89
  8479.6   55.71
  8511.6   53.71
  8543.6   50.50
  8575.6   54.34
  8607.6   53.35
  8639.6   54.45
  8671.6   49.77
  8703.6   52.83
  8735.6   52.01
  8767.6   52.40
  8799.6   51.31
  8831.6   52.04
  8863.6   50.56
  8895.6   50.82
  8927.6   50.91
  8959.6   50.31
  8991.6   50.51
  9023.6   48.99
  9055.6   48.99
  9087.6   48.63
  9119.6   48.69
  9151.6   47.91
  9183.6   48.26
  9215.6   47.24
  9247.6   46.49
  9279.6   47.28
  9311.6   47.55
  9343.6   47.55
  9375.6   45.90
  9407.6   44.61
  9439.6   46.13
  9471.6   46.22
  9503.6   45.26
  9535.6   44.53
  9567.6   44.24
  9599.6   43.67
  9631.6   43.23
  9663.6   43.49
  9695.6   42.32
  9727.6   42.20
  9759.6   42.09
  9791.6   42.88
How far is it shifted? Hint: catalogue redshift 0.00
